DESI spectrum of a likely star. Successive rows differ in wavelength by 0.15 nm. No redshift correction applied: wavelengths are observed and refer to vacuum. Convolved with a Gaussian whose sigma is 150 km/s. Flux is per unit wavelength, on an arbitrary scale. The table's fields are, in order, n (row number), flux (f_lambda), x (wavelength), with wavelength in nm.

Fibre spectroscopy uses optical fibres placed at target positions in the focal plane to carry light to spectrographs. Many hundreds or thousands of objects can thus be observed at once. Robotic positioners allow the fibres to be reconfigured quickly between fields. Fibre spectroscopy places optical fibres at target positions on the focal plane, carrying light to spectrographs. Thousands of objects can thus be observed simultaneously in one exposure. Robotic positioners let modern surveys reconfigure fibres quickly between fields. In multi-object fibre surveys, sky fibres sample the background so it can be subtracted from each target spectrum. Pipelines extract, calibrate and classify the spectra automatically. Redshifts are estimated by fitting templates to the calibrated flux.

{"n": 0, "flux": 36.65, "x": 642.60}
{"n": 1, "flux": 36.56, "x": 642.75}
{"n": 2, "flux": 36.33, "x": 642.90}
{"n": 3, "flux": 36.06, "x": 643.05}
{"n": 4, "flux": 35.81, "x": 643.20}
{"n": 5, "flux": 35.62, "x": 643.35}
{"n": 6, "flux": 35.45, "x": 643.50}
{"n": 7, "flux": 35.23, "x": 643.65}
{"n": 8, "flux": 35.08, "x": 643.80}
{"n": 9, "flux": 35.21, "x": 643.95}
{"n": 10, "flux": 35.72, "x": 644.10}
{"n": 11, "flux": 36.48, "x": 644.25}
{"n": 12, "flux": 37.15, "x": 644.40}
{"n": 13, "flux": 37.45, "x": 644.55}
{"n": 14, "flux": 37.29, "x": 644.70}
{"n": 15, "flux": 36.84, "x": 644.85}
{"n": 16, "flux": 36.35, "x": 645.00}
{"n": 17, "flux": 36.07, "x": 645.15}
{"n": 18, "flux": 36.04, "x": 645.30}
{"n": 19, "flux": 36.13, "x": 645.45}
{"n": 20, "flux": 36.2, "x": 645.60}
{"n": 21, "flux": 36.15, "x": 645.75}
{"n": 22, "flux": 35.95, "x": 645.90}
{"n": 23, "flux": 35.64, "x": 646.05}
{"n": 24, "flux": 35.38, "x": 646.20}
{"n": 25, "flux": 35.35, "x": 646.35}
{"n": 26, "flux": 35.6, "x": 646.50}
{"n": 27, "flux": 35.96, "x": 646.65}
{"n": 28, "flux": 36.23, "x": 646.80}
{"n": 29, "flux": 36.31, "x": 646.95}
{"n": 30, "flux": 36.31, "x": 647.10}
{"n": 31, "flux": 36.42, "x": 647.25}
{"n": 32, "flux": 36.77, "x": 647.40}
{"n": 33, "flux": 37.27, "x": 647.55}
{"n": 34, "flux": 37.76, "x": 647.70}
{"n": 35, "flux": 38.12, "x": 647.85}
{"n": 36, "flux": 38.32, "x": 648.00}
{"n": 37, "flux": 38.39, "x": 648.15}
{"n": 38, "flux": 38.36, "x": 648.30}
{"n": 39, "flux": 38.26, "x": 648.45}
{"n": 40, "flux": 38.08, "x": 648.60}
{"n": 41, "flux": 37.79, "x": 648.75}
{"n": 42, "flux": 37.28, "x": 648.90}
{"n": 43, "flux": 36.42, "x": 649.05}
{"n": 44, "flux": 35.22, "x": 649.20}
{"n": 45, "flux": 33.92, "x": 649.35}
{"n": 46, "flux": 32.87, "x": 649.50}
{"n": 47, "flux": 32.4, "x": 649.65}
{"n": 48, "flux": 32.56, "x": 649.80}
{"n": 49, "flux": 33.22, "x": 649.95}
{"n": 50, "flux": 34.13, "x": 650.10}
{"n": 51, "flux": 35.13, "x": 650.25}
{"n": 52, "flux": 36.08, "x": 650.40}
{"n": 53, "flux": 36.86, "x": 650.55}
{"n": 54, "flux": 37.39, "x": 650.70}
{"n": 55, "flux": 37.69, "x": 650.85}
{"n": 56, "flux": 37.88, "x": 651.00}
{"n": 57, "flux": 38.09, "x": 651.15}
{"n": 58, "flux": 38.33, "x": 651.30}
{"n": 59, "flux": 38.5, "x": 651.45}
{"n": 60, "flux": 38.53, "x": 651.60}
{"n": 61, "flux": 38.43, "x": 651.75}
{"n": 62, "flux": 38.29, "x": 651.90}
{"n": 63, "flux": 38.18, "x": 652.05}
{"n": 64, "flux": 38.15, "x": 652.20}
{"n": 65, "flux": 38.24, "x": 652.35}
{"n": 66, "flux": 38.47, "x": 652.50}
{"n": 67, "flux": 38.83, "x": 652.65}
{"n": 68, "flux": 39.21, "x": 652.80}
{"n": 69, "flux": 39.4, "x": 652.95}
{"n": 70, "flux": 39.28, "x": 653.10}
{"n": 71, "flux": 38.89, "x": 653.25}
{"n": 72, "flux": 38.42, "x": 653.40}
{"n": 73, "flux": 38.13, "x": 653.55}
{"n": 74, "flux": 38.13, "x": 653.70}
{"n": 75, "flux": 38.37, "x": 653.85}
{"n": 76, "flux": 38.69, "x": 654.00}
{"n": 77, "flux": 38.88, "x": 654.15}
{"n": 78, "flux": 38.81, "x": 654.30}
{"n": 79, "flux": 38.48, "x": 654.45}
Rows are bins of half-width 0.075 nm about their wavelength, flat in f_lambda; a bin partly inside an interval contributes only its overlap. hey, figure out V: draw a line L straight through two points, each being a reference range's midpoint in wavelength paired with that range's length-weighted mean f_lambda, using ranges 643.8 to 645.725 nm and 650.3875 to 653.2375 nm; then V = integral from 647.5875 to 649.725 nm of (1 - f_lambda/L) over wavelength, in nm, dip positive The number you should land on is 0.04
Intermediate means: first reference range 36.4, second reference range 38.3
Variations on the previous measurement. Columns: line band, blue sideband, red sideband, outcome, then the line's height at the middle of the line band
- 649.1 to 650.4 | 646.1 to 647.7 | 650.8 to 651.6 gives 0.13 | 37.5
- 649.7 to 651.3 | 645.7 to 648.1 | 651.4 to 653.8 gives 0.08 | 37.8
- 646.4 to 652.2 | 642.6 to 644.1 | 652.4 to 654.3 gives 0.13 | 37.5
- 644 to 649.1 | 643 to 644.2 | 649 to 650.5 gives -0.27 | 34.9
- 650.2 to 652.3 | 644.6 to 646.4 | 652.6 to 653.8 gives 0.02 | 38.1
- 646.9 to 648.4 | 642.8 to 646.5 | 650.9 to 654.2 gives -0.02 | 37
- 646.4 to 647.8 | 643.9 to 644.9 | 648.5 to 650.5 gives -0.03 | 35.8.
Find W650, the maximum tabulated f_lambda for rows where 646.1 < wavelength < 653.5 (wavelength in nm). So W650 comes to 39.4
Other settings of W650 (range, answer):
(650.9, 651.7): 38.53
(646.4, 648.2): 38.39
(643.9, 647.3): 37.45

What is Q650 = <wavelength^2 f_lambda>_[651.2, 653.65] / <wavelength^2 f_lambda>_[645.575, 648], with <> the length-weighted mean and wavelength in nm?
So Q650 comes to 1.08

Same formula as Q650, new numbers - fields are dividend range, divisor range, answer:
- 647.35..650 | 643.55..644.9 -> 1.02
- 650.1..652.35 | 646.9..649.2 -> 1.01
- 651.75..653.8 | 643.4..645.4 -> 1.09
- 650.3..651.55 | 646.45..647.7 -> 1.04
